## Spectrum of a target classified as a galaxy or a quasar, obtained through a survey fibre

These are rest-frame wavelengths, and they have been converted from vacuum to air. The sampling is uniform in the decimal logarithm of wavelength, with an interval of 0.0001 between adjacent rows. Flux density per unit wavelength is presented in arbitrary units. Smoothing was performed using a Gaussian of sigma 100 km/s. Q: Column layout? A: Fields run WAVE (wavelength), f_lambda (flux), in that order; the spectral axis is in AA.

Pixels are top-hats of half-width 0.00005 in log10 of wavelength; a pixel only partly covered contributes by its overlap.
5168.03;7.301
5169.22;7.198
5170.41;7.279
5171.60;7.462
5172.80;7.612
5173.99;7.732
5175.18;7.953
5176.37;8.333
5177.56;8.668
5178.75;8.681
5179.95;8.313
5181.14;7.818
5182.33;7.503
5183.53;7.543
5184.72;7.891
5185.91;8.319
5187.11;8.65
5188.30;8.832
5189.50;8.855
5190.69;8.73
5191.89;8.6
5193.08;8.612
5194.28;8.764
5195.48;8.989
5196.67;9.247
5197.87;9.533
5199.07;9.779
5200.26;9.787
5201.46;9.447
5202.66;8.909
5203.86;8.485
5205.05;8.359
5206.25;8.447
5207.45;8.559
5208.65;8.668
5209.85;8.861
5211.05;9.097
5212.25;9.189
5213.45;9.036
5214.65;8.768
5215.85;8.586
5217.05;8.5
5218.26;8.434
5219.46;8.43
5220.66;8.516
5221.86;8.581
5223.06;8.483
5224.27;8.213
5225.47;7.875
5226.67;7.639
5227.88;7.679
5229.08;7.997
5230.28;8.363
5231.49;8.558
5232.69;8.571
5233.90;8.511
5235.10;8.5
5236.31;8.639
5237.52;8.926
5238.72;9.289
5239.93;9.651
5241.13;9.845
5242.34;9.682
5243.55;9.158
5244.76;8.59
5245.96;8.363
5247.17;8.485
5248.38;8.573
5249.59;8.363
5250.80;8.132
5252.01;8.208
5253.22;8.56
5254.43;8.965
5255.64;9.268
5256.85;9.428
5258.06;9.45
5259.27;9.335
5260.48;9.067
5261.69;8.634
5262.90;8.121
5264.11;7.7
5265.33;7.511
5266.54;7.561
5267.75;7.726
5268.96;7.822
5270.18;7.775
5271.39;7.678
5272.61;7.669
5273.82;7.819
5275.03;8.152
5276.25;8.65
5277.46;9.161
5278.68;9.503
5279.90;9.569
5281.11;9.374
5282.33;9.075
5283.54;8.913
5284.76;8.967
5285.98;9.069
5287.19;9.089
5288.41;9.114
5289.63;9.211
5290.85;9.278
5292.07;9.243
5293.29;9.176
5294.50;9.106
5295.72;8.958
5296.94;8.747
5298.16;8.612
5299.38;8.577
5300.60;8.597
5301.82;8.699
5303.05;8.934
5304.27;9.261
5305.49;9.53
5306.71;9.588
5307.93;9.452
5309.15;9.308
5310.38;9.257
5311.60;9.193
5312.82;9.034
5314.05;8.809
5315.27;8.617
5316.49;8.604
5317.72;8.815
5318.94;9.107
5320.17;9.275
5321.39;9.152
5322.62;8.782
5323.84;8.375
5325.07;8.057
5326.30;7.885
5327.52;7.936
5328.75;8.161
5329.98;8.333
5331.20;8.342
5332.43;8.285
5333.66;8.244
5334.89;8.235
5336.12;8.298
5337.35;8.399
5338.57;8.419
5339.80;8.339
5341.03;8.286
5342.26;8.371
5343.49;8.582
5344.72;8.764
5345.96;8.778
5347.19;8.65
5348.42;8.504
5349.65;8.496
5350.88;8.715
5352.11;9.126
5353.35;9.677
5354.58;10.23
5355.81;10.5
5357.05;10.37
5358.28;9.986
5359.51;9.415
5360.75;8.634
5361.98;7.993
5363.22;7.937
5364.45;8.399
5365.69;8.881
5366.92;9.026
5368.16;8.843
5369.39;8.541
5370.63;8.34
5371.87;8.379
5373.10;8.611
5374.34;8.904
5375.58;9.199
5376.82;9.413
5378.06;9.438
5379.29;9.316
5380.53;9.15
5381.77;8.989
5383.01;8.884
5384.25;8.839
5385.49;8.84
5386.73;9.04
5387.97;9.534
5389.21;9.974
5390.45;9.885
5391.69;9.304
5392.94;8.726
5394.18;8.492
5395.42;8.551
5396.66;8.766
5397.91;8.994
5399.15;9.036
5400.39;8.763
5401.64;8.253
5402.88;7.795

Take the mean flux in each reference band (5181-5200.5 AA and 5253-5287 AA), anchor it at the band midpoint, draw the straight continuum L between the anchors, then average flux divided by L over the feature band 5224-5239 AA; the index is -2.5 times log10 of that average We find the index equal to 0.04 mag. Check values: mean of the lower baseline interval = 8.68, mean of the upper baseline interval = 8.6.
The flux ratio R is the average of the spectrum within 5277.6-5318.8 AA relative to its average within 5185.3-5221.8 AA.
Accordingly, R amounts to 1.0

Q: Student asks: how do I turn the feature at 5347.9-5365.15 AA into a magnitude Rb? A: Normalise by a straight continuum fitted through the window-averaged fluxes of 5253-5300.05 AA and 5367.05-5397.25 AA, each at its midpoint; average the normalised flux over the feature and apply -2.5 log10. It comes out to -0.03 mag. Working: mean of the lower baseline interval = 8.71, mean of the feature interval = 9.14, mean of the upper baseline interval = 9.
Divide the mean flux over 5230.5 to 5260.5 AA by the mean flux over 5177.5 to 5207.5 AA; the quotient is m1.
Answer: 1.0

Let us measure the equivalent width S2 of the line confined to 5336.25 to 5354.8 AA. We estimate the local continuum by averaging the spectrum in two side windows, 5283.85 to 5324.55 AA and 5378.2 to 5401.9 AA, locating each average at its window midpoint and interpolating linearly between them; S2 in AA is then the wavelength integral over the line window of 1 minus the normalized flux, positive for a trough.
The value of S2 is 0.6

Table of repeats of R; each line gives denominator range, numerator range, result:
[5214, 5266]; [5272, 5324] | 1.04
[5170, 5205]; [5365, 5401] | 1.06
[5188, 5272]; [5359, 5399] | 1.03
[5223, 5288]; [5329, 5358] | 1.02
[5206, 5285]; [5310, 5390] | 1.03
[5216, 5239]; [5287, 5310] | 1.08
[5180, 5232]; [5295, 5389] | 1.03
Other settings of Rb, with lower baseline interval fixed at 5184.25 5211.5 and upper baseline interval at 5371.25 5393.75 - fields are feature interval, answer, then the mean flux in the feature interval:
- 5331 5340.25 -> 0.09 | 8.32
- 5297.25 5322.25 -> 0.00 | 9.01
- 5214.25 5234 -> 0.07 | 8.33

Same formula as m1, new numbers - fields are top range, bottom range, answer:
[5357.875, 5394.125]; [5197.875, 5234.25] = 1.04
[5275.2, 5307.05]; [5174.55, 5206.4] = 1.05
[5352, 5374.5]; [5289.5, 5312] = 0.99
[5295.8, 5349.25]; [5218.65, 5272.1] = 1.02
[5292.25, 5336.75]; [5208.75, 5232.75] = 1.03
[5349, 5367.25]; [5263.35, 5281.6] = 1.11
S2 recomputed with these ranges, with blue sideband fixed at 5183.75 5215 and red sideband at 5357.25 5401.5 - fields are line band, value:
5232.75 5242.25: -0.2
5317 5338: 1.1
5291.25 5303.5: 0.0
